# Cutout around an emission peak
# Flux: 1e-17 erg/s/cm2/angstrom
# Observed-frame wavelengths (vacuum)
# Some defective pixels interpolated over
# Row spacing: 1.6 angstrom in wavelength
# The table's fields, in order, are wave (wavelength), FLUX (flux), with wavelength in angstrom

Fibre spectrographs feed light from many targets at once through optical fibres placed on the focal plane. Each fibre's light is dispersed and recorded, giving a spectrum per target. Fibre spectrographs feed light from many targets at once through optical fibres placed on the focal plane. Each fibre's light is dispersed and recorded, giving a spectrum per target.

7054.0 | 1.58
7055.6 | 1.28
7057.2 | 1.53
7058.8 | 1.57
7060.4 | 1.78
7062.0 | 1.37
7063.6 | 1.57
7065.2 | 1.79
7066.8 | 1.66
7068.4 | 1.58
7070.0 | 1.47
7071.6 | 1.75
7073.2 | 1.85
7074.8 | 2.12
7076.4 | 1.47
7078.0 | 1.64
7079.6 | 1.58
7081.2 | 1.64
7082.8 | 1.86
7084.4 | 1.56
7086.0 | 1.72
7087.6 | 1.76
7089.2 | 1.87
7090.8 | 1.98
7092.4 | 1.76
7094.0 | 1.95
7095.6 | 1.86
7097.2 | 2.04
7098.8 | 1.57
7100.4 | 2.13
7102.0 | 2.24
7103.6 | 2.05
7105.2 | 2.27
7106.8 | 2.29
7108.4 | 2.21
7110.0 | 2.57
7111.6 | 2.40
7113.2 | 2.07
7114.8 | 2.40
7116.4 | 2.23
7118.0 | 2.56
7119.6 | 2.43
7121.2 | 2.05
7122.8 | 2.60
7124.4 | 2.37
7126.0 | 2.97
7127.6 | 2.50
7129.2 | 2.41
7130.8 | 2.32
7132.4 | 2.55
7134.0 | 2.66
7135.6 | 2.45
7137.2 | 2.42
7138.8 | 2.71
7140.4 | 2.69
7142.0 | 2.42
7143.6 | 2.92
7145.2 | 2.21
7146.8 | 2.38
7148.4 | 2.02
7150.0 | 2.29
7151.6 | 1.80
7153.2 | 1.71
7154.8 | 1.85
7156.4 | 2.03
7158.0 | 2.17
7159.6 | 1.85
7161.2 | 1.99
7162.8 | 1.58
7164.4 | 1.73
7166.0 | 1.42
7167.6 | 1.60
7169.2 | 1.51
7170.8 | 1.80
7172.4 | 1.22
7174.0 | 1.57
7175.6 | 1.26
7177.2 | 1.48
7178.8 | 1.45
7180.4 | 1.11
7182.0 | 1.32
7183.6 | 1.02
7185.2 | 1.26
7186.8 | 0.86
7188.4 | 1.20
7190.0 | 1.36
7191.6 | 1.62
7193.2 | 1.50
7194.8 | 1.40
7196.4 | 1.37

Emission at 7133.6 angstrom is C III]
